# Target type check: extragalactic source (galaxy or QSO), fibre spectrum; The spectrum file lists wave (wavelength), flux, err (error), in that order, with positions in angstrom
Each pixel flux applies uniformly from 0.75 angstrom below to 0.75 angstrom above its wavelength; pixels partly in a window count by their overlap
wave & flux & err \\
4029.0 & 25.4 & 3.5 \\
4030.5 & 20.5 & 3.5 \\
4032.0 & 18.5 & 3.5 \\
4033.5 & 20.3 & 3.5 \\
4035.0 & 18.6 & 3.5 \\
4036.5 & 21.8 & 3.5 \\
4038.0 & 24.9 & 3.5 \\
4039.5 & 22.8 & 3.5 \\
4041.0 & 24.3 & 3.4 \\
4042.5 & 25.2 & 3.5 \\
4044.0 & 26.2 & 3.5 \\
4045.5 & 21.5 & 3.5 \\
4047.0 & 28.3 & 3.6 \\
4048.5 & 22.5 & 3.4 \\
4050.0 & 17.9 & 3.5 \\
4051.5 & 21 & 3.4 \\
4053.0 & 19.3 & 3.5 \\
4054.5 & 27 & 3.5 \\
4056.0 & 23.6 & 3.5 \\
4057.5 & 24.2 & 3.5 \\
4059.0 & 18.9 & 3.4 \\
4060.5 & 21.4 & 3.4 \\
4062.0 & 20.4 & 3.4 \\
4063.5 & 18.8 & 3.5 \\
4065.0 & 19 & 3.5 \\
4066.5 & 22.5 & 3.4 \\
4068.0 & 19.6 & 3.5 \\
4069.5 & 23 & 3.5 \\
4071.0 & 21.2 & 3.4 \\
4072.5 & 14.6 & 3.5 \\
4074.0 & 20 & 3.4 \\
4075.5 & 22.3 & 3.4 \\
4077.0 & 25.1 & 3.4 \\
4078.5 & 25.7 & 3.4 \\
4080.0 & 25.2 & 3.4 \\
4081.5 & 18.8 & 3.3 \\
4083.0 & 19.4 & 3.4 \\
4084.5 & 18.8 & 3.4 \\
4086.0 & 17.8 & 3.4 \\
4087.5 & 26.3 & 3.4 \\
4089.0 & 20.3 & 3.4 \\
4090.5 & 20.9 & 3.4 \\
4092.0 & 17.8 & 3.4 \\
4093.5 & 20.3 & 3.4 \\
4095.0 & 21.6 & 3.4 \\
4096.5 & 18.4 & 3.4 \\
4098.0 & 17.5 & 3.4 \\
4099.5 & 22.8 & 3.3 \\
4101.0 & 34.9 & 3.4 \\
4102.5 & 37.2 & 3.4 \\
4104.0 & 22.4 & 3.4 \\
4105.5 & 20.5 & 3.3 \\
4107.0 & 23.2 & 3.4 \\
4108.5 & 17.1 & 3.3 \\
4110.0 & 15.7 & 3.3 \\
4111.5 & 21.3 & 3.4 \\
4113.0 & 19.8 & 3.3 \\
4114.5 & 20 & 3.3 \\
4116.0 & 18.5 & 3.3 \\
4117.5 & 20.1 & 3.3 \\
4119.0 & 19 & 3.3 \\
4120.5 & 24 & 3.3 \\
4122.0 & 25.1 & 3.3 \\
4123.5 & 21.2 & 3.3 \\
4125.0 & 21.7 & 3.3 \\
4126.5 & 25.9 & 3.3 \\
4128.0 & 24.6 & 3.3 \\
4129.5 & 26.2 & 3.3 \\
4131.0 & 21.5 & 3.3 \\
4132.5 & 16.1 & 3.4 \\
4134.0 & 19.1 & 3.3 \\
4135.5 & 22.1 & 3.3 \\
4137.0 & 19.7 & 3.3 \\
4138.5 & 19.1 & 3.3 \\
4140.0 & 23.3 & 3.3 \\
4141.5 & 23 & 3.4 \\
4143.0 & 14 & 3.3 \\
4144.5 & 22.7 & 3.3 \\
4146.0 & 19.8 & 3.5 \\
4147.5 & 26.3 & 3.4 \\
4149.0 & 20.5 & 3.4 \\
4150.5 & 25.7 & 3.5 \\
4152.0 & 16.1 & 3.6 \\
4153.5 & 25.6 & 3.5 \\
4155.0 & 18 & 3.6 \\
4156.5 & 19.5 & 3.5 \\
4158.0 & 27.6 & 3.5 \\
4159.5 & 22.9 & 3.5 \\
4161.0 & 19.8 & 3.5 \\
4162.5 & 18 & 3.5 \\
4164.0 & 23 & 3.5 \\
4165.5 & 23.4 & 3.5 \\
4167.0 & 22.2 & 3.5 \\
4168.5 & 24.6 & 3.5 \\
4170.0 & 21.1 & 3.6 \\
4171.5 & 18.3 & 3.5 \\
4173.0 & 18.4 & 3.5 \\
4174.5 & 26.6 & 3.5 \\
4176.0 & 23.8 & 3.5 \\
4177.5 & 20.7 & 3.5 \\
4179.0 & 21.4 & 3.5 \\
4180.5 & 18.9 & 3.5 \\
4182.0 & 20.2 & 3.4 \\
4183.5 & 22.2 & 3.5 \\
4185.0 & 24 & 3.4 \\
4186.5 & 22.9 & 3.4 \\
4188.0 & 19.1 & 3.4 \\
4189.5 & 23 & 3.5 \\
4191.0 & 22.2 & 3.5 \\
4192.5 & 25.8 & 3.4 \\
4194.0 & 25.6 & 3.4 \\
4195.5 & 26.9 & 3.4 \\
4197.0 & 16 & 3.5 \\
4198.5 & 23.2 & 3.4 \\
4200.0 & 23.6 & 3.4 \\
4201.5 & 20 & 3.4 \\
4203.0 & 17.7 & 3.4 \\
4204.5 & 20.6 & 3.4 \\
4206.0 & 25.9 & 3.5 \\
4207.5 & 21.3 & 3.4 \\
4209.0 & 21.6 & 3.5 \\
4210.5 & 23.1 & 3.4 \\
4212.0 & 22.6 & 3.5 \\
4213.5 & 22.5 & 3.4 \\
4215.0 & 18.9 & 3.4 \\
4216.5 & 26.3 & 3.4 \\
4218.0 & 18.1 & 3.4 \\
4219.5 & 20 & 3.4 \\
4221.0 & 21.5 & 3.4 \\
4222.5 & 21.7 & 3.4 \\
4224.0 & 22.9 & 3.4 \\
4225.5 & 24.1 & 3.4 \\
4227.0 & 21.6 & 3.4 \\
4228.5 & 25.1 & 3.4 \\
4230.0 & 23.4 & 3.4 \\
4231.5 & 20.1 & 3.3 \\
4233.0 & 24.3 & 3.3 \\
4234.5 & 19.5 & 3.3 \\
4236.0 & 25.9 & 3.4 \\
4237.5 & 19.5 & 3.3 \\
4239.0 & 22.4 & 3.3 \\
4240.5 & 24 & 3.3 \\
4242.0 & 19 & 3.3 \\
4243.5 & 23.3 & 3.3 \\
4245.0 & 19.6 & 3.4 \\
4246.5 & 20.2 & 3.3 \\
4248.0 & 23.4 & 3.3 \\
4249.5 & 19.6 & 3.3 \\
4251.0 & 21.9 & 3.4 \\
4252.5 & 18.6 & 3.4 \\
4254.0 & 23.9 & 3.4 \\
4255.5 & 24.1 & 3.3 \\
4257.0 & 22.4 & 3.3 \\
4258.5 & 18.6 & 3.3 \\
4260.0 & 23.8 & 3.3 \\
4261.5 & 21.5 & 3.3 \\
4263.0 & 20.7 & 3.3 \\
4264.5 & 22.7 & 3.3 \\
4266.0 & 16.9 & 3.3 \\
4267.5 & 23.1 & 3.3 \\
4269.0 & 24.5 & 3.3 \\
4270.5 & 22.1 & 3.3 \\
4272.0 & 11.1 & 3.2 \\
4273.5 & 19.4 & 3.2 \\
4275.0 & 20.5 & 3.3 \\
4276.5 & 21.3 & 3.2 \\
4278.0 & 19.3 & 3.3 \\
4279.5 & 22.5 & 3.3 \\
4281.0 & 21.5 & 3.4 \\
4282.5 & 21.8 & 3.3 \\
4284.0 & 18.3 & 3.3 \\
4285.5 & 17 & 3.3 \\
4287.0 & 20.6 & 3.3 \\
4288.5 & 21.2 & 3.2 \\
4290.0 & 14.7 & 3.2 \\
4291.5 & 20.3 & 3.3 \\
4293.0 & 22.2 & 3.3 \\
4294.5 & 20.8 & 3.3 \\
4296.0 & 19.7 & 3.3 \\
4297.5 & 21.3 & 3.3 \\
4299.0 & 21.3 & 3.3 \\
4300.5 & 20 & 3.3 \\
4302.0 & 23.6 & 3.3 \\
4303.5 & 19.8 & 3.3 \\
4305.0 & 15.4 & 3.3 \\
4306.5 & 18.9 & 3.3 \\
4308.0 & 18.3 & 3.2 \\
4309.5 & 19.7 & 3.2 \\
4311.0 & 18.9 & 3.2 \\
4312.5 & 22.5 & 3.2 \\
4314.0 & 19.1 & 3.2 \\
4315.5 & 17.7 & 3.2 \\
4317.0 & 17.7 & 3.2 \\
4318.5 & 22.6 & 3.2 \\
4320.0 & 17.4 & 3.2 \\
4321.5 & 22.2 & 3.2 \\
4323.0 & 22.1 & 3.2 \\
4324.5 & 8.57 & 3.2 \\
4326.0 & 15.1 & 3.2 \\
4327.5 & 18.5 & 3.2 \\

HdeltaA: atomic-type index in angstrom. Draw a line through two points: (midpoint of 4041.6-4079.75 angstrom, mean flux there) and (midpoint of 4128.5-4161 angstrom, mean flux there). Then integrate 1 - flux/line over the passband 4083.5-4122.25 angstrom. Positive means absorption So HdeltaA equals 0.3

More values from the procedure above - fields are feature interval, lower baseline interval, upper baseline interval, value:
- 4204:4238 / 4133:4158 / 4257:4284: -2.3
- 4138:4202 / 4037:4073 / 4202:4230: 0.5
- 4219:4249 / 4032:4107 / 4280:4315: -2.3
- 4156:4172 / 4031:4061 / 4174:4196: 0.6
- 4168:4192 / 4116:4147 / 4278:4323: -0.9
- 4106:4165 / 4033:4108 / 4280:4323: 0.7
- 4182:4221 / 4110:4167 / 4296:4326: -2.8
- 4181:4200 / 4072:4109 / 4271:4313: -1.5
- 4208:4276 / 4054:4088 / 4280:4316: -4.6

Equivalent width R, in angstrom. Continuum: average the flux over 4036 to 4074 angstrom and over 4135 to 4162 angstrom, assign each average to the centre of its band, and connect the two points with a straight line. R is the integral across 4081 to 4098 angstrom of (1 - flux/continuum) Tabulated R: 1.4 angstrom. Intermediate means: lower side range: 22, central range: 19.9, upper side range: 21.4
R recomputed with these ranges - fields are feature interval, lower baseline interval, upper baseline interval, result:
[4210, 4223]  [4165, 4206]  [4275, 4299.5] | -0.1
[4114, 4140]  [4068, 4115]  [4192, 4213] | 0.4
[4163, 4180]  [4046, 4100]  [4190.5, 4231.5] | -0.1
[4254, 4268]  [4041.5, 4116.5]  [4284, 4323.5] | -1.0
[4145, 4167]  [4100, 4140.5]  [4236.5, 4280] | 0.0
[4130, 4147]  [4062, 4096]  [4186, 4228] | 1.0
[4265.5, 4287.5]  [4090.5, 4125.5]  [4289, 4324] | 0.0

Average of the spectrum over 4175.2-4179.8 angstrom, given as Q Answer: 22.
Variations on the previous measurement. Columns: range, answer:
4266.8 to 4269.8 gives 23.8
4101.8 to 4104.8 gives 29.5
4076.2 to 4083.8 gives 22.8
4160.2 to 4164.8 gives 20.3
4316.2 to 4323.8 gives 20.3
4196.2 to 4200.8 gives 21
